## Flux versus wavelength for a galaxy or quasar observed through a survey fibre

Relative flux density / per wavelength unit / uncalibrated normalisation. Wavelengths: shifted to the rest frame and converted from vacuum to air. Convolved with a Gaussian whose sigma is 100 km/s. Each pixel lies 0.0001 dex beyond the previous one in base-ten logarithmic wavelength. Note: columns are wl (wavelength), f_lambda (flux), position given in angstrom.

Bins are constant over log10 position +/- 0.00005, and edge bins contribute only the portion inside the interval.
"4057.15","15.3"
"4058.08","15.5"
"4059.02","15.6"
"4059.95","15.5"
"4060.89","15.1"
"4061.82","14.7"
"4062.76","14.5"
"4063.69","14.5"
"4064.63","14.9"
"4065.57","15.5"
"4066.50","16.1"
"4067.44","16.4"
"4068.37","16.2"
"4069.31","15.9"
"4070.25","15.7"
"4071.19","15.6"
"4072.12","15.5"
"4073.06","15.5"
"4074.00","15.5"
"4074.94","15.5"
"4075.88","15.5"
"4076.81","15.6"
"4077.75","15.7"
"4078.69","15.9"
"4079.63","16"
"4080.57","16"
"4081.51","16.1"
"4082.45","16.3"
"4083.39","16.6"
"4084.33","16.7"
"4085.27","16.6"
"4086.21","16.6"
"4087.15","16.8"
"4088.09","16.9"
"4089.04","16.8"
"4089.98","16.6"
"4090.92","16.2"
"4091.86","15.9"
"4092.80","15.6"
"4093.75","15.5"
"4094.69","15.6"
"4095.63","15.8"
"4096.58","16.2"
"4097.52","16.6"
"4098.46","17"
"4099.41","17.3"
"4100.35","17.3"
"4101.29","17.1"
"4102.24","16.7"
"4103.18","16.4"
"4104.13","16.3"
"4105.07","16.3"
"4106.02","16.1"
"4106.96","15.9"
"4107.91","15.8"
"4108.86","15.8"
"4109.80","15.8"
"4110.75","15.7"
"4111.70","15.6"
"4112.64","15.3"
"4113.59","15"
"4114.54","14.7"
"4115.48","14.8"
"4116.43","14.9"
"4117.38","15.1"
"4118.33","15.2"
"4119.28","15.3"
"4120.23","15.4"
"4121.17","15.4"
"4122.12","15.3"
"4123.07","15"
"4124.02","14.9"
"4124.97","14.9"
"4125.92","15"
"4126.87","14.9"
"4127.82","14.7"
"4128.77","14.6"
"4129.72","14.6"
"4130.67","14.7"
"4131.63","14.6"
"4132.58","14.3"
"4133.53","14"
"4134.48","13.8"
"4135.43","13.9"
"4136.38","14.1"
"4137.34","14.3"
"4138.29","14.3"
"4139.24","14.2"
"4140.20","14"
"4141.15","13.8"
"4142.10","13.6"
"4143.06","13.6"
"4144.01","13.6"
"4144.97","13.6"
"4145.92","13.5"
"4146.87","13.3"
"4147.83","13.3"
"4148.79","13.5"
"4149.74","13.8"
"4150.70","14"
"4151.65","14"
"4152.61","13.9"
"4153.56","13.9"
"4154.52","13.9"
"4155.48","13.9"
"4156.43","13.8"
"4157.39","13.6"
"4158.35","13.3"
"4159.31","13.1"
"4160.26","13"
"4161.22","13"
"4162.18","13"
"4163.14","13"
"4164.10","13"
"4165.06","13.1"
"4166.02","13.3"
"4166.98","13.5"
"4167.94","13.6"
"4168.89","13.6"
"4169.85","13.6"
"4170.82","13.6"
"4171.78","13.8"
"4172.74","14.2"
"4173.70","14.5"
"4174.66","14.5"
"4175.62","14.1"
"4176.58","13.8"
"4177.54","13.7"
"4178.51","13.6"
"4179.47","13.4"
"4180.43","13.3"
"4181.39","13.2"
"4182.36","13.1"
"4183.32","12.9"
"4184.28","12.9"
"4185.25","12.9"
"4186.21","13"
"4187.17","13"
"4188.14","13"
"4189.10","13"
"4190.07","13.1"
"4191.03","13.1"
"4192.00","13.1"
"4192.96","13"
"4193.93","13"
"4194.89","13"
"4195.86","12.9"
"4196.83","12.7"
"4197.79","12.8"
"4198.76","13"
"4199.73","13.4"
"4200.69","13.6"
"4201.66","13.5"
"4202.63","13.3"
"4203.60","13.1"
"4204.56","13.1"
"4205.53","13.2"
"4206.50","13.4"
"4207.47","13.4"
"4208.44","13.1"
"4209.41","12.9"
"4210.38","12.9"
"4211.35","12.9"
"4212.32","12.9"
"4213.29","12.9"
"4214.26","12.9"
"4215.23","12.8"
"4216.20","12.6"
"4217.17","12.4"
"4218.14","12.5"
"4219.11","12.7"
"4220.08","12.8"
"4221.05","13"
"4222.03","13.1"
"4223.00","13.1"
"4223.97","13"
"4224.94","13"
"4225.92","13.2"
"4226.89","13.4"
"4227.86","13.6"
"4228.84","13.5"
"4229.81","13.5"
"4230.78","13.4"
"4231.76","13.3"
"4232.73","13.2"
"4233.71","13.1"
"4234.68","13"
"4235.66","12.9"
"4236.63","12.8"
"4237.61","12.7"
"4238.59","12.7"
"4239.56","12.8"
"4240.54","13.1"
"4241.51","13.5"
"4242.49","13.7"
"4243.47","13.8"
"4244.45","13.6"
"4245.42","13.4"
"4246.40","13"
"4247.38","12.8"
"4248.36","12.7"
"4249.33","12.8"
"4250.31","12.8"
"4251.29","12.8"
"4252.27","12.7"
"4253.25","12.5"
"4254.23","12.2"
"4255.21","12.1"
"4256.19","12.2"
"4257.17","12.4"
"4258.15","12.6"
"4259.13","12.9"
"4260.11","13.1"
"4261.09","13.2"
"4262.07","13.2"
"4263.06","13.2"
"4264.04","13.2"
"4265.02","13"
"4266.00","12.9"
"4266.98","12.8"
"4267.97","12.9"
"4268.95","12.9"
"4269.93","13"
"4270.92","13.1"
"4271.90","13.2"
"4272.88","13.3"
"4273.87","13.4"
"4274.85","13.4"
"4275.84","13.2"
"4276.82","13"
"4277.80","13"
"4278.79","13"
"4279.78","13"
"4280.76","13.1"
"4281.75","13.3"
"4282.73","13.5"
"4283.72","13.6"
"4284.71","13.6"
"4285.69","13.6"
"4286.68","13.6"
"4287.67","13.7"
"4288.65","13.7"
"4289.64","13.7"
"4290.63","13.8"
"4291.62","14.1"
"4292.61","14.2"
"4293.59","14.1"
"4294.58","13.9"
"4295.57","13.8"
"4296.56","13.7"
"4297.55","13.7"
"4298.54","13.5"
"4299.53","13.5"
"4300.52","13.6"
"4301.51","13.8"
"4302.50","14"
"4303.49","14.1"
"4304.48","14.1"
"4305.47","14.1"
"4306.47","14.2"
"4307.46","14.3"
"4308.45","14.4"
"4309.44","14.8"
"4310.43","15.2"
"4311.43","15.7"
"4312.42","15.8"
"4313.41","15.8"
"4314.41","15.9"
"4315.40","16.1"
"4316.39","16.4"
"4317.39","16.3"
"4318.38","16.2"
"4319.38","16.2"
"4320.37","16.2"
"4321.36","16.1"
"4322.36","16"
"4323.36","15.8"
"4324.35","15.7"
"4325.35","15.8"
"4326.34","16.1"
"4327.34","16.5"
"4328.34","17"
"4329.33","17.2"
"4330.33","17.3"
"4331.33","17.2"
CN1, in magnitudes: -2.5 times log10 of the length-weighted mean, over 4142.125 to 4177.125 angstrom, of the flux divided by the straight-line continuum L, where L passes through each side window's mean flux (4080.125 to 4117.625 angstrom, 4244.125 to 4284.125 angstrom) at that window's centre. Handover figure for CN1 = 0.10 mag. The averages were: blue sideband 16.1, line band 13.6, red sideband 13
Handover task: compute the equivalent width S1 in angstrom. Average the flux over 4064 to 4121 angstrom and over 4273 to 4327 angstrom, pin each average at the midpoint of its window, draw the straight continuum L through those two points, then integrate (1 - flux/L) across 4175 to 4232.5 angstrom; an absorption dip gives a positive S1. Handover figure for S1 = 7.6 angstrom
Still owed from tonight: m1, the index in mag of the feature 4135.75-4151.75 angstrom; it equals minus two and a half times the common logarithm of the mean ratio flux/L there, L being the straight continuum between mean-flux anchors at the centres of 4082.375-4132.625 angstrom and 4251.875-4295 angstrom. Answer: 0.11 mag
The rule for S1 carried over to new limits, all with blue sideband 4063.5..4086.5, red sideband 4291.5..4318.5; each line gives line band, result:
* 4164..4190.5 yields 3.22 angstrom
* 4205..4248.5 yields 5.67 angstrom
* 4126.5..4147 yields 1.89 angstrom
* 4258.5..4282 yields 2.71 angstrom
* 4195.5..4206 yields 1.40 angstrom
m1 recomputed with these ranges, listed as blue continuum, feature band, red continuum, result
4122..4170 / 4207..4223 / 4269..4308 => 0.072 mag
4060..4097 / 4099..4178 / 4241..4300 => 0.043 mag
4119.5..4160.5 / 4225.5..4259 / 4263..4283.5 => 0.030 mag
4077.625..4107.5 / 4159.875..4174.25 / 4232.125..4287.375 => 0.109 mag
